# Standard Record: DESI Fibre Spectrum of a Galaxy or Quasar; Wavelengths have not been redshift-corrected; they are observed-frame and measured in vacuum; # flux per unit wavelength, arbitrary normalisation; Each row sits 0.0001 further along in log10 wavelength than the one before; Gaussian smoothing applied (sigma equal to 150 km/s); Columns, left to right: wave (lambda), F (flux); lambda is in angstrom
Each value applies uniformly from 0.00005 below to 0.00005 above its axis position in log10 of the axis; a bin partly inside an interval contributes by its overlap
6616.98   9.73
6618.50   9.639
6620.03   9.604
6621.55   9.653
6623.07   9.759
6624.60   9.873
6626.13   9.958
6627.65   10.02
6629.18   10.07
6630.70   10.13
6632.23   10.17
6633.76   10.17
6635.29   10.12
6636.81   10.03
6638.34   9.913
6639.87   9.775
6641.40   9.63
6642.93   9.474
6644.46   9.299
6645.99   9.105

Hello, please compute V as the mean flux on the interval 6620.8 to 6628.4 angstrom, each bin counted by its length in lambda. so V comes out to 9.85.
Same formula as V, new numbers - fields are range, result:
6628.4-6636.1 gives 10.1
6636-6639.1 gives 9.99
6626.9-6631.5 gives 10.1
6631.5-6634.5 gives 10.2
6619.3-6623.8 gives 9.69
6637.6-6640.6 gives 9.84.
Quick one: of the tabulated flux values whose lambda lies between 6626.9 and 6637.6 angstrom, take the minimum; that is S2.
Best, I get 10.02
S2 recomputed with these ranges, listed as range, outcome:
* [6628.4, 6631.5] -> 10.07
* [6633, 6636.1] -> 10.12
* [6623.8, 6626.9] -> 9.873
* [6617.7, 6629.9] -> 9.604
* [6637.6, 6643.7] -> 9.474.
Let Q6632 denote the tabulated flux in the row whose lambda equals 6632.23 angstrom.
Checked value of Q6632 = 10.17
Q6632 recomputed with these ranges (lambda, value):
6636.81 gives 10.03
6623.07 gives 9.759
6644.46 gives 9.299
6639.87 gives 9.775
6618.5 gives 9.639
